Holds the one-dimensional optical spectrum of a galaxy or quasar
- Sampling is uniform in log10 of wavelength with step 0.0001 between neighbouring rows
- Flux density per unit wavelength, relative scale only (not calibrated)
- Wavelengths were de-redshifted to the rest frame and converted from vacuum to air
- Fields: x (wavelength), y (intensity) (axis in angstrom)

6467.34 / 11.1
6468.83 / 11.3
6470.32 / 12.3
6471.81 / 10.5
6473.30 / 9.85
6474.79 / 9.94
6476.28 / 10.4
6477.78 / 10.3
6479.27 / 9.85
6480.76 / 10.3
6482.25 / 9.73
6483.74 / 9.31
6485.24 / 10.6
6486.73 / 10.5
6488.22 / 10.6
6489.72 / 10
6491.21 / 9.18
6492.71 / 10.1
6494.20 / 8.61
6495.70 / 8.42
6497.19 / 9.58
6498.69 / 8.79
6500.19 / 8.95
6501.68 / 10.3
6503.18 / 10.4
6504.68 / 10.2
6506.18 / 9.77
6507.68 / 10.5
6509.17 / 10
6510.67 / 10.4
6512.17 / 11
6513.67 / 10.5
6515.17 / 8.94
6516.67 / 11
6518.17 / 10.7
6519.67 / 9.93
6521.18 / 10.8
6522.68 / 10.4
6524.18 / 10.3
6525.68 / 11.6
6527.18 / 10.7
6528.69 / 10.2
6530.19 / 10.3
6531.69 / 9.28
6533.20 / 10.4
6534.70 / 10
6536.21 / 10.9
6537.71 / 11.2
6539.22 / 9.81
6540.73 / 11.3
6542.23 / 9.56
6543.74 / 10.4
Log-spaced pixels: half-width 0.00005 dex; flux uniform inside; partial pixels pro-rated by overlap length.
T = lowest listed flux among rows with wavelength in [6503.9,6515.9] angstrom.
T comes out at 8.94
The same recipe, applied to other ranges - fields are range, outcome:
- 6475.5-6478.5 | 10.3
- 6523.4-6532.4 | 9.28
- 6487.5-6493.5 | 9.18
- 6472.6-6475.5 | 9.85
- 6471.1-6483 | 9.73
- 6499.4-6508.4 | 8.95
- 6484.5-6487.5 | 10.5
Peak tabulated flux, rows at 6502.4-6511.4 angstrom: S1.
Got 10.5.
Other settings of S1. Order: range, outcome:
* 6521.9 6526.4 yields 11.6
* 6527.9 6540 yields 11.2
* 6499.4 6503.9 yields 10.4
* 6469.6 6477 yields 12.3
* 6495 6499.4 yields 9.58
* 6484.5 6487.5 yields 10.6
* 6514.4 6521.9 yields 11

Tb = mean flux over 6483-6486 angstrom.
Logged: 9.95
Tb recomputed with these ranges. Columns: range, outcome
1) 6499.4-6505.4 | 9.95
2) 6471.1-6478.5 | 10.2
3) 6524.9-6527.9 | 11.2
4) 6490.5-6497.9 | 9.18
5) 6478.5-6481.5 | 10.1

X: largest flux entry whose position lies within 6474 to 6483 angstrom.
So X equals 10.4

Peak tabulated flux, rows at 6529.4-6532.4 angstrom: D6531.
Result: 10.3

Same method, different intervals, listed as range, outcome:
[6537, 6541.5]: 11.3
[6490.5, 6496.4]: 10.1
